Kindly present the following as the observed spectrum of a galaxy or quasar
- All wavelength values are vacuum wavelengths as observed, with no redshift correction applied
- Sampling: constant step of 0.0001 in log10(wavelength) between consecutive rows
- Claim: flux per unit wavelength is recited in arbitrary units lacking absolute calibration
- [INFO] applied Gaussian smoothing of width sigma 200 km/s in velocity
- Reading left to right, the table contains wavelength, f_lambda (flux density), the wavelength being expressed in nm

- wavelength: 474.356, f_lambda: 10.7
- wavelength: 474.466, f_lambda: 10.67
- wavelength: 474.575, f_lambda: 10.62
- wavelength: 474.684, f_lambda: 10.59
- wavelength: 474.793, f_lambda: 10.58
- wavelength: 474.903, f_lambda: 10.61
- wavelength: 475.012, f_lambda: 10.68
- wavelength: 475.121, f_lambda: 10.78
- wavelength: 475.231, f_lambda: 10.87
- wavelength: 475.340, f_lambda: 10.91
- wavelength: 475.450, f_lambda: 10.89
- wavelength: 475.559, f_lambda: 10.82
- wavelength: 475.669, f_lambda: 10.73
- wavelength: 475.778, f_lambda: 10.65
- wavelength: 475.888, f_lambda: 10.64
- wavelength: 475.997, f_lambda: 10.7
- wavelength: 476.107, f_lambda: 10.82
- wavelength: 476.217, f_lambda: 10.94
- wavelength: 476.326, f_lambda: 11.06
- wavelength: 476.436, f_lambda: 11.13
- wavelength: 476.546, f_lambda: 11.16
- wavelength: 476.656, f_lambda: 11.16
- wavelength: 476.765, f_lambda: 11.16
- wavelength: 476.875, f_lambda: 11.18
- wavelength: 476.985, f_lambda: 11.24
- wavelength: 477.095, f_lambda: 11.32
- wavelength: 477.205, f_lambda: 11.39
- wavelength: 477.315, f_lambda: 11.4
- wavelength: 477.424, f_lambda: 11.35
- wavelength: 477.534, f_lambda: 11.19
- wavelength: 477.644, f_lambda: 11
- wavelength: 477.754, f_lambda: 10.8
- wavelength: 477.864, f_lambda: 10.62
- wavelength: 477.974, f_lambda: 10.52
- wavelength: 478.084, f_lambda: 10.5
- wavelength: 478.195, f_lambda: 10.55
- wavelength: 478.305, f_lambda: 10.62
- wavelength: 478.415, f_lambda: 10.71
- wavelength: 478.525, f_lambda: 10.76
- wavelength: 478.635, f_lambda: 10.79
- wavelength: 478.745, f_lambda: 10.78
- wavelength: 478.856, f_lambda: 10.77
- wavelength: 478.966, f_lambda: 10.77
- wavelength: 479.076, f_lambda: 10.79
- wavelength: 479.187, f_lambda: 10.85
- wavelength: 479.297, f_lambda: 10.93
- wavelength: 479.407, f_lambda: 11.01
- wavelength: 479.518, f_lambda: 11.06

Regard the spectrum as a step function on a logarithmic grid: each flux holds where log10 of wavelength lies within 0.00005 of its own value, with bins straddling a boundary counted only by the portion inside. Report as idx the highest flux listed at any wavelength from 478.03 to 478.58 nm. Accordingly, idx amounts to 10.76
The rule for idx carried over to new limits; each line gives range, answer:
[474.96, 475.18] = 10.78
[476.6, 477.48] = 11.4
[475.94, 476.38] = 11.06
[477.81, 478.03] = 10.62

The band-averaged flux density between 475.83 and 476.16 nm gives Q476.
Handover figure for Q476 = 10.7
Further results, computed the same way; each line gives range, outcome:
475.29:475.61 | 10.9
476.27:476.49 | 11.1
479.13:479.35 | 10.9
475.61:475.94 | 10.7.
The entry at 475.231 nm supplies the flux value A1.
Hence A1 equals 10.87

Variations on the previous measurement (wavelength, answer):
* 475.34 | 10.91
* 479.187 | 10.85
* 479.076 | 10.79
